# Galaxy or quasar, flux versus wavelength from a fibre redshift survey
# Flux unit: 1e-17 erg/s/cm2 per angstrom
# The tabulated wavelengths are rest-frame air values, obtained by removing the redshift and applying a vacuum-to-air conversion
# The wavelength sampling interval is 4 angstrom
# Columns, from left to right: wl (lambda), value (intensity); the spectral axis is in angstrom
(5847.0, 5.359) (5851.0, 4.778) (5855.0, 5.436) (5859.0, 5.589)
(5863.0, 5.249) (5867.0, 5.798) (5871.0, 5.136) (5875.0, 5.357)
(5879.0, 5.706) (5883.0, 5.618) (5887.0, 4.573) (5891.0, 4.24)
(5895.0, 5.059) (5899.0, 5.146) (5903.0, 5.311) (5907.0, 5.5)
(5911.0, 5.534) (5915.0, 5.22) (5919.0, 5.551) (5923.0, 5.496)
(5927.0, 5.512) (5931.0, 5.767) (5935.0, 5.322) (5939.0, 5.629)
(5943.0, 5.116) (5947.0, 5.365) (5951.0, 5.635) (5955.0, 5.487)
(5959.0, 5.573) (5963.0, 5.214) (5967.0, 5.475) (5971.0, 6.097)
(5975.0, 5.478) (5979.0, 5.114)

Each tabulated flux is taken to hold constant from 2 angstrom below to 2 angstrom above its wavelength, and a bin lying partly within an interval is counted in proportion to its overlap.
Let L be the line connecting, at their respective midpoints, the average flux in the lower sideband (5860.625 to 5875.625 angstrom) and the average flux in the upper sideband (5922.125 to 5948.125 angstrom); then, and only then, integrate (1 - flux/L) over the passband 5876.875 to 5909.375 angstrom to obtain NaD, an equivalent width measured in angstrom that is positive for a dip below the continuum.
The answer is 1.61 angstrom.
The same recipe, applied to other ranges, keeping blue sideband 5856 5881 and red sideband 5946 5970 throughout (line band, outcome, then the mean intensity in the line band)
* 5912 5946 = 0.2 angstrom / 5.45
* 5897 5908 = 0.4 angstrom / 5.3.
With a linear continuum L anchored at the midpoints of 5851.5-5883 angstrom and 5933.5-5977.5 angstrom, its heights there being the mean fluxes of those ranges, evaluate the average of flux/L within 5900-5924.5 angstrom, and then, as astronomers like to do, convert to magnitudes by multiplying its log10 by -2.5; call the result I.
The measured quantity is 0.009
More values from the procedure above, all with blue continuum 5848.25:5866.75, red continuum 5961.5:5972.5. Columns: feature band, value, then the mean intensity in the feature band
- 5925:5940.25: -0.01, 5.55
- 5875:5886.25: -0.02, 5.49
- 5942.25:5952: 0.03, 5.38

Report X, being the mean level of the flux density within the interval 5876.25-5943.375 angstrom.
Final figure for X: 5.32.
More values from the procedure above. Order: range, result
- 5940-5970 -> 5.44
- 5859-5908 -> 5.23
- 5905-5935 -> 5.5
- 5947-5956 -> 5.53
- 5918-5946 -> 5.48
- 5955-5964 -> 5.43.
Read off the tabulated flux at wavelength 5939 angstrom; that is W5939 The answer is 5.629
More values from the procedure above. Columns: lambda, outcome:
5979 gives 5.114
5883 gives 5.618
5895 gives 5.059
